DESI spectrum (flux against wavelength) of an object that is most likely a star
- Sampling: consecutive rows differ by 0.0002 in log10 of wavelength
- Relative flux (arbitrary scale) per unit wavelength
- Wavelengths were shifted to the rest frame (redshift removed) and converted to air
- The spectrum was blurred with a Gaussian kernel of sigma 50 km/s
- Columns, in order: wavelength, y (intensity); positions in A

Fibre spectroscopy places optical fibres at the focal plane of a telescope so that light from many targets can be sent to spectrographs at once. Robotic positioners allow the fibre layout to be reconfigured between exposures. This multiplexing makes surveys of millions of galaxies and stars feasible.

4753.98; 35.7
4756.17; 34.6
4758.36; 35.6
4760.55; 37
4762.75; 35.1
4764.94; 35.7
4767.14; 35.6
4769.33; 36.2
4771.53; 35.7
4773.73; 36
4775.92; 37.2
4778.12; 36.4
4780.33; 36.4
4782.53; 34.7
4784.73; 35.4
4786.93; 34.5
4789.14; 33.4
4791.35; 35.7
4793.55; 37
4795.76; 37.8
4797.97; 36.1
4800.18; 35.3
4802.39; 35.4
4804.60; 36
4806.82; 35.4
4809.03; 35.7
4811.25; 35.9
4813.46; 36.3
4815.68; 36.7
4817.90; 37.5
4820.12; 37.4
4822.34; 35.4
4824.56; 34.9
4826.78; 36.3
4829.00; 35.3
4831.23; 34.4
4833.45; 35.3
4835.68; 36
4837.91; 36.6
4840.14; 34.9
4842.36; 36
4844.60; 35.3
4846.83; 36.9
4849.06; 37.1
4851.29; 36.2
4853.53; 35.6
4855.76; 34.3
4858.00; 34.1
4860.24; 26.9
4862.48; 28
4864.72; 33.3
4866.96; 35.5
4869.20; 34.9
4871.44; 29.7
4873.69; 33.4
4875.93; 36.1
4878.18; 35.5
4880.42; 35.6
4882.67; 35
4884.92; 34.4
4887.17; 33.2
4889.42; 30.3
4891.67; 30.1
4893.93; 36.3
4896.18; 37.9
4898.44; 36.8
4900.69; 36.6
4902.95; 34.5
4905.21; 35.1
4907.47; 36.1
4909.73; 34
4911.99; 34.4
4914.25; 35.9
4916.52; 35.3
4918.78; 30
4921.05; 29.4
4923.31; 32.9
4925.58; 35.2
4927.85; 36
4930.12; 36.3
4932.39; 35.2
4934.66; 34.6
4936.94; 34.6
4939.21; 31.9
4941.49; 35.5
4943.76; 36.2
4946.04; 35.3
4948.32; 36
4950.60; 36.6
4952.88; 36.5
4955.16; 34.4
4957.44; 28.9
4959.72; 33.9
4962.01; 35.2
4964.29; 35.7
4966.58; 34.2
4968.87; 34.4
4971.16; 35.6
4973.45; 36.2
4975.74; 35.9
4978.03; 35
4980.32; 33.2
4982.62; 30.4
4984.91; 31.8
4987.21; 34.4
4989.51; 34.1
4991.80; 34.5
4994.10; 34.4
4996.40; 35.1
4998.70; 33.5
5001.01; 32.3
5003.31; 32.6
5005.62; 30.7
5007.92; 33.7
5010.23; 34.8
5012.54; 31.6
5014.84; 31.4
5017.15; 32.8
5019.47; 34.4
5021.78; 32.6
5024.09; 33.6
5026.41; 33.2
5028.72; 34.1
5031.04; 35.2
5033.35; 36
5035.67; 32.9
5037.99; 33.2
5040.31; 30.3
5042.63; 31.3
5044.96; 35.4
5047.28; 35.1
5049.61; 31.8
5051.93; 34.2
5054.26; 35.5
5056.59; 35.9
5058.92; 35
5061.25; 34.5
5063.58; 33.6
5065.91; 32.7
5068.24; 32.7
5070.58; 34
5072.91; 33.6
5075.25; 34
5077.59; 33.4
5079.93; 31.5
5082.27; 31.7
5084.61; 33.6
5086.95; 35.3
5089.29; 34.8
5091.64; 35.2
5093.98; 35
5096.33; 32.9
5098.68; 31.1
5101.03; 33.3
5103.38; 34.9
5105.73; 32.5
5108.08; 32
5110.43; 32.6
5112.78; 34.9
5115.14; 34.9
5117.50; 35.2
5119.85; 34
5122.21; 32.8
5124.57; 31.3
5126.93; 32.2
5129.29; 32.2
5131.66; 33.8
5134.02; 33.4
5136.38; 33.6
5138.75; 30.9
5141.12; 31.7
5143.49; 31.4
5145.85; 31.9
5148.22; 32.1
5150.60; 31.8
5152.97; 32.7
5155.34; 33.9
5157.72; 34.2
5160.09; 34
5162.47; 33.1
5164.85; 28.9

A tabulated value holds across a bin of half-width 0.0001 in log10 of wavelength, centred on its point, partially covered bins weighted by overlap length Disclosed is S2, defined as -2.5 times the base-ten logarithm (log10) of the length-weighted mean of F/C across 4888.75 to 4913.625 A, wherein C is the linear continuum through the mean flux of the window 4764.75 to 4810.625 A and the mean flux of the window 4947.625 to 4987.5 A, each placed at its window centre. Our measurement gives 0.00 mag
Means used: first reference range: 35.8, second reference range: 34.3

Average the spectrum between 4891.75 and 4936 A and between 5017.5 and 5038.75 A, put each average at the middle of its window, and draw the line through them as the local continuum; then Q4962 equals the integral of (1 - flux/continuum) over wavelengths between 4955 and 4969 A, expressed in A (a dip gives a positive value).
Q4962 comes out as 0.3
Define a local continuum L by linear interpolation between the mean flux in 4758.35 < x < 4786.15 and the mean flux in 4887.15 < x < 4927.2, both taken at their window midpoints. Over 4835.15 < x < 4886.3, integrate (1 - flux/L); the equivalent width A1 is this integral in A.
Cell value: 0.57 A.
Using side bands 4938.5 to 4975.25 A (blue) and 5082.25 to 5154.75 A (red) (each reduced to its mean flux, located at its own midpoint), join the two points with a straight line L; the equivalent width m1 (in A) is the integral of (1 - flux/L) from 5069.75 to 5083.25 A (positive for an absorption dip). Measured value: 0.2 A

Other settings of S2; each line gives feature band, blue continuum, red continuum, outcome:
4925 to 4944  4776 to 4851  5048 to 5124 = 0.00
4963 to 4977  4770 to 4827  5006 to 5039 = -0.04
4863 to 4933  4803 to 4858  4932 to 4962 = 0.03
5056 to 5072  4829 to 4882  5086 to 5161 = -0.02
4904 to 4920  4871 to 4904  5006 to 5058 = 0.00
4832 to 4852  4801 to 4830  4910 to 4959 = -0.01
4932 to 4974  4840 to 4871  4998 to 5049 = -0.04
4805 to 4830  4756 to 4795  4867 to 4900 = -0.03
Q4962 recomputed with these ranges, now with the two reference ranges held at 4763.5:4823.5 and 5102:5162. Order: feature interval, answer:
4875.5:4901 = 0.29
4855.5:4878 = 1.68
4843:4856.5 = -0.19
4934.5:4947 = -0.01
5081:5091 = -0.15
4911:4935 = 0.50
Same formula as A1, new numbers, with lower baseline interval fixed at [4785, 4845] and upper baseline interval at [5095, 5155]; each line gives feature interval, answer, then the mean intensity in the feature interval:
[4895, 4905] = -0.38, 36.3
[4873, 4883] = 0.00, 35.2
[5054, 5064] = -0.44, 34.9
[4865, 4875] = 0.52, 33.4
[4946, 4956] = -0.39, 35.8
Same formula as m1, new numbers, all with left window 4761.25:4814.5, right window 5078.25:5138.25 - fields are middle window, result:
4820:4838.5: -0.07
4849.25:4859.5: 0.10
